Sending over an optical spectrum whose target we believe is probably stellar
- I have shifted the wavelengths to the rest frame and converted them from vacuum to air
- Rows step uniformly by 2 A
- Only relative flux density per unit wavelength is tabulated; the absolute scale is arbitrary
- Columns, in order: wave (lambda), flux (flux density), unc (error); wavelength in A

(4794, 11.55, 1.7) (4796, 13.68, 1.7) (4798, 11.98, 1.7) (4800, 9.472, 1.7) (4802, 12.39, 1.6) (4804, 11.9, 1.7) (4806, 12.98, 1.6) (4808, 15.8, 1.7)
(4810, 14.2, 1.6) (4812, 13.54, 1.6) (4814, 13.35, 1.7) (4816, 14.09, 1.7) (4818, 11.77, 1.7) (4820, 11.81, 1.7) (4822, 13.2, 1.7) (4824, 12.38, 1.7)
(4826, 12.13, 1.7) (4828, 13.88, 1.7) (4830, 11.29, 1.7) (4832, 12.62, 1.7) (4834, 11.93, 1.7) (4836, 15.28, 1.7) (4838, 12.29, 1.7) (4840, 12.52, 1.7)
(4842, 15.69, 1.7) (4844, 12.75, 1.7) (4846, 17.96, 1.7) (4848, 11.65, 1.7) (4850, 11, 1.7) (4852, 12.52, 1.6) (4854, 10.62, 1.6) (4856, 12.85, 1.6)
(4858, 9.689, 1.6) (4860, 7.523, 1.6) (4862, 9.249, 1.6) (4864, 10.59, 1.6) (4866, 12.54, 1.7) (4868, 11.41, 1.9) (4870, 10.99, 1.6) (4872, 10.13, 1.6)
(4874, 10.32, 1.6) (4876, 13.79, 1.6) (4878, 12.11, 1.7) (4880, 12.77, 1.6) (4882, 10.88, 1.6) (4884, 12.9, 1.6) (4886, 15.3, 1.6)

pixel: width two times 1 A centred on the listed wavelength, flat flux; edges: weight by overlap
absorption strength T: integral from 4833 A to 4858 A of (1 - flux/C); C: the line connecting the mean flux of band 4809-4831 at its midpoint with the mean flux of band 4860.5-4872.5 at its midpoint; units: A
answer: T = -2.7 A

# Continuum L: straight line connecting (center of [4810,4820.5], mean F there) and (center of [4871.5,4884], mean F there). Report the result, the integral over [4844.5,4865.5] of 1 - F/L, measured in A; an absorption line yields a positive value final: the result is 1.5 A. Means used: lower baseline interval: 13.1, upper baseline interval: 11.8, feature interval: 11.4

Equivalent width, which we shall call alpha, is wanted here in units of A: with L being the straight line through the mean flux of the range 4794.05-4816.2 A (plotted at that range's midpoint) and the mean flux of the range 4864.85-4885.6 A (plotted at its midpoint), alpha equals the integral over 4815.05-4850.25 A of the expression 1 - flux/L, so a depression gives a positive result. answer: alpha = -1.5 A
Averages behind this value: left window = 12.9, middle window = 13.1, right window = 11.9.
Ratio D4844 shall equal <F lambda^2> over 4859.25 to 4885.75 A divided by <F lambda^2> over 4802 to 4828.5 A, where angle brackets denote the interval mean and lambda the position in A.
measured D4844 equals 0.9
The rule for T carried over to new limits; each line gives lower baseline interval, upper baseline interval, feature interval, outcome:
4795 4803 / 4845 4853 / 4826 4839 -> 0.0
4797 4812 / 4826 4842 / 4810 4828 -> -0.1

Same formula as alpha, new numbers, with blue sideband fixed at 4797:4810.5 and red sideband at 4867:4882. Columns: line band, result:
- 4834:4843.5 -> -1.2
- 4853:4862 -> 1.3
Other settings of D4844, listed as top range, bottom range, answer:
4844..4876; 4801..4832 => 0.89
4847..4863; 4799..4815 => 0.84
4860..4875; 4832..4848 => 0.77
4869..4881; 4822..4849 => 0.90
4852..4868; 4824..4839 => 0.84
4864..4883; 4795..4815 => 0.92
